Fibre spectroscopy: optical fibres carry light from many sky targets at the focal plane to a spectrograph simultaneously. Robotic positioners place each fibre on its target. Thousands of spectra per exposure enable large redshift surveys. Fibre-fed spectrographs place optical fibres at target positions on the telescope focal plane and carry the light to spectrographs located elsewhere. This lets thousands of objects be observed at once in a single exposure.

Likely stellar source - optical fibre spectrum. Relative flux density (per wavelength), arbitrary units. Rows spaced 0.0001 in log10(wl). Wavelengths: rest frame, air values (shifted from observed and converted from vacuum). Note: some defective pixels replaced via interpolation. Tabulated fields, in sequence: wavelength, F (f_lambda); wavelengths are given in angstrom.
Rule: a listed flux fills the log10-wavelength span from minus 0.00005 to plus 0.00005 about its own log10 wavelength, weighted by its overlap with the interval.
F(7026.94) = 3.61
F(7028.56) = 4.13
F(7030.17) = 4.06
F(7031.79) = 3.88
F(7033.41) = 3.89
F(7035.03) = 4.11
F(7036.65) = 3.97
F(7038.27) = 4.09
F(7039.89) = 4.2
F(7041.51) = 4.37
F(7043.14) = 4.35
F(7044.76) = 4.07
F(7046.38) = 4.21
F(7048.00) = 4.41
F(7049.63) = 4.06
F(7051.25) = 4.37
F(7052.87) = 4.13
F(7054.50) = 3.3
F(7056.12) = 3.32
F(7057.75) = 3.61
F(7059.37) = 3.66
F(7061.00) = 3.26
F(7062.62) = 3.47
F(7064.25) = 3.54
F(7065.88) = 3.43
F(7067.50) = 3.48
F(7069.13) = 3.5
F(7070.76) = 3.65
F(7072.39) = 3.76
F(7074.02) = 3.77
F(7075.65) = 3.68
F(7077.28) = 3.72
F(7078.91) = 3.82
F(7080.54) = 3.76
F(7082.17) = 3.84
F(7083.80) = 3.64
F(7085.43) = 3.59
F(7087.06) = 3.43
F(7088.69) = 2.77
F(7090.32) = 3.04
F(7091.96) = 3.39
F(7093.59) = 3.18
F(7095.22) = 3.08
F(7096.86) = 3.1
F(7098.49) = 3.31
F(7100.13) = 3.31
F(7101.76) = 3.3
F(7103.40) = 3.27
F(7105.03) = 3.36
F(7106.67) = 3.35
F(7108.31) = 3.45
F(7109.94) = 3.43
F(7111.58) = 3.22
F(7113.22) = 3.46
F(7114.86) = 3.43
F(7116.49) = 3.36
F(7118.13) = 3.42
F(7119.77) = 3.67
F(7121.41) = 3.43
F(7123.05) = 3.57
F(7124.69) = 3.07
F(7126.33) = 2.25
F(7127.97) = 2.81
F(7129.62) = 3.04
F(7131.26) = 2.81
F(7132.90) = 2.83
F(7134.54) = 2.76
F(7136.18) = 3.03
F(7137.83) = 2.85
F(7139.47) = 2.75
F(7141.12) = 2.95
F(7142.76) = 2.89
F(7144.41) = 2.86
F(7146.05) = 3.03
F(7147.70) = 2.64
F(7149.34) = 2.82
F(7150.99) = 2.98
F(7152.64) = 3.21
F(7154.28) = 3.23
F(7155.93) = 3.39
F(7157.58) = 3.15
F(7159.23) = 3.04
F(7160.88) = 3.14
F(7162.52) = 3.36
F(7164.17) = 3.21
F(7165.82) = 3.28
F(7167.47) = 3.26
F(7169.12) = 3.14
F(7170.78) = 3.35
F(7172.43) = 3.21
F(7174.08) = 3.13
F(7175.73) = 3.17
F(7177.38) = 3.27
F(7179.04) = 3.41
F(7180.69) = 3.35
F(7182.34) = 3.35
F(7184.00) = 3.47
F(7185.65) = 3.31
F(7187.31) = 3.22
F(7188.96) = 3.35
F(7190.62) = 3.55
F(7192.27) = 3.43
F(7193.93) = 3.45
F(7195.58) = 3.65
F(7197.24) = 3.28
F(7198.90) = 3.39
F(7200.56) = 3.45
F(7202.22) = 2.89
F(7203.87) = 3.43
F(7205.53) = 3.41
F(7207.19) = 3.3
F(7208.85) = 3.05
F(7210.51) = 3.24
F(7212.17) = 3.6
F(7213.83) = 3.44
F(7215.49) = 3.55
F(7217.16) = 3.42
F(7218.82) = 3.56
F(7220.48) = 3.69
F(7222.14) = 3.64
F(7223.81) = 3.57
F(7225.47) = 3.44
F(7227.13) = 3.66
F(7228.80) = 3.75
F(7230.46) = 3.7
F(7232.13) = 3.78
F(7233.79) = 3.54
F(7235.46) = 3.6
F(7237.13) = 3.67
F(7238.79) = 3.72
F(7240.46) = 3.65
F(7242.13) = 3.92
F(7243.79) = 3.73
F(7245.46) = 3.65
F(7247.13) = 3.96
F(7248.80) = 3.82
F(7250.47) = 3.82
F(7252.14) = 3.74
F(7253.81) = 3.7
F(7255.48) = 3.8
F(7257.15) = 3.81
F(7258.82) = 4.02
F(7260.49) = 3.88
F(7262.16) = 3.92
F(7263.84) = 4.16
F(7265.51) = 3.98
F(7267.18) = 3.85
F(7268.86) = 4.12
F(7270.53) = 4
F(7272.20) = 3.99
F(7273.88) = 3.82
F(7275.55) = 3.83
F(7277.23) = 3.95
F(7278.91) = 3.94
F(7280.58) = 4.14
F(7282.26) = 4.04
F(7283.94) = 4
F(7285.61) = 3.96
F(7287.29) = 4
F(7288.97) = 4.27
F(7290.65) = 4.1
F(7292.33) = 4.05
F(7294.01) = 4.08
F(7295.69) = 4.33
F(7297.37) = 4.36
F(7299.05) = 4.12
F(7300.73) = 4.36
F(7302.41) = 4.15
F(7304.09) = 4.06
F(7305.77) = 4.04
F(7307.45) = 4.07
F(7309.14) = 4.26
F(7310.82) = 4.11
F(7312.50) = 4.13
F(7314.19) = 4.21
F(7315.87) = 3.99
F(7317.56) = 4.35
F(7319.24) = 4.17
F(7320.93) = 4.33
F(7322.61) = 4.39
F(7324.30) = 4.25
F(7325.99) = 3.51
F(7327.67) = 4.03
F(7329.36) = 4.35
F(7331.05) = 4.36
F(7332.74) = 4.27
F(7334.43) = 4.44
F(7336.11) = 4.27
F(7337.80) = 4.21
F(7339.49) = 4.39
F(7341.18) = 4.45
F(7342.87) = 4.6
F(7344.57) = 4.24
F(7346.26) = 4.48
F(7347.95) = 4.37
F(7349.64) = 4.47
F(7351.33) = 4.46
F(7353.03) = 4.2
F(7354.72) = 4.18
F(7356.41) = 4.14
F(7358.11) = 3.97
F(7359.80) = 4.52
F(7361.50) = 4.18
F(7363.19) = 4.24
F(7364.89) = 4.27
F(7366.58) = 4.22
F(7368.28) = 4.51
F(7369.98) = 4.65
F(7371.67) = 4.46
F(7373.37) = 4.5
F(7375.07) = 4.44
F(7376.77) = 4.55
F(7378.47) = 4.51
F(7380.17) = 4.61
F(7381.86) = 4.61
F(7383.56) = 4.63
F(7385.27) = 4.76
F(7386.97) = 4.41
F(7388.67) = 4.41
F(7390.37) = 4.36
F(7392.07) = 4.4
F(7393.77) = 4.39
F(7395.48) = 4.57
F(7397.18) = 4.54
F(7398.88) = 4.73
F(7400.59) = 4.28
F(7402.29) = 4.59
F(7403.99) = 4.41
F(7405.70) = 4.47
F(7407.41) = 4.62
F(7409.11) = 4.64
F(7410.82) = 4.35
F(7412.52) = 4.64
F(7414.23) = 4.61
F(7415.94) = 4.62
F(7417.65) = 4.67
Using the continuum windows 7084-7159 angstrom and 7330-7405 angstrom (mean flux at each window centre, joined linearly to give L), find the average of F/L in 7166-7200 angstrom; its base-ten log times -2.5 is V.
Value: 0.04 mag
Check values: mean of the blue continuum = 3.14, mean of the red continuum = 4.41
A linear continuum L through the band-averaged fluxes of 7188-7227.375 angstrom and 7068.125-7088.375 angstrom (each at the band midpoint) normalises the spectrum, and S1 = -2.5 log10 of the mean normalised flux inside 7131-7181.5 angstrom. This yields 0.14 mag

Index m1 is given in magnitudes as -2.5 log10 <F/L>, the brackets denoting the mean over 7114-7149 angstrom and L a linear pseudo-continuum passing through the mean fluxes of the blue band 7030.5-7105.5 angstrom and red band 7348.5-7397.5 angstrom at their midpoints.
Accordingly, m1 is 0.26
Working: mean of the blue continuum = 3.66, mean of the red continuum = 4.42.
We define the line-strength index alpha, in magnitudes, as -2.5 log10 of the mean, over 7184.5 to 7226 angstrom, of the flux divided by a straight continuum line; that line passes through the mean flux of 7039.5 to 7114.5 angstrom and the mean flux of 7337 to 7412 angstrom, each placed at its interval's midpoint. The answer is 0.16 mag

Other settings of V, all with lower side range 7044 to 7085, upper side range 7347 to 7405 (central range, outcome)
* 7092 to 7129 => 0.18 mag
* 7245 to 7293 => 0.07 mag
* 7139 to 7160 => 0.29 mag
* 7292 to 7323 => 0.02 mag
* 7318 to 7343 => 0.02 mag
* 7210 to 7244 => 0.14 mag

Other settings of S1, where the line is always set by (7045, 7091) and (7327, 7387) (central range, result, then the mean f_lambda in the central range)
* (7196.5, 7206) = 0.21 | 3.31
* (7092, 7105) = 0.15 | 3.24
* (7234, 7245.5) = 0.11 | 3.7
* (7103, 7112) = 0.12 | 3.36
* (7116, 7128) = 0.18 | 3.22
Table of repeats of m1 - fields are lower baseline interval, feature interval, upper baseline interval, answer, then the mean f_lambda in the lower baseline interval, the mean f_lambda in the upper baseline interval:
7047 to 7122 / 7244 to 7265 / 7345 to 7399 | 0.05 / 3.51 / 4.42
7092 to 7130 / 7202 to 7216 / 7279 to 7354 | 0.12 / 3.26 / 4.21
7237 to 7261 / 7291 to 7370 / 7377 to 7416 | -0.01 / 3.8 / 4.53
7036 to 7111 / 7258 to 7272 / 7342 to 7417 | 0.04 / 3.62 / 4.45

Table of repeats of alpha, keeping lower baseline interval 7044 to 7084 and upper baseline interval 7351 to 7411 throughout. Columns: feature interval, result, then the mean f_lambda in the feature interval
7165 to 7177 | 0.228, 3.22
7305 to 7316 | 0.041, 4.12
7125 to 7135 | 0.369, 2.77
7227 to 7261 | 0.104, 3.76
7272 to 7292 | 0.057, 4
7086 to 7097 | 0.202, 3.15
